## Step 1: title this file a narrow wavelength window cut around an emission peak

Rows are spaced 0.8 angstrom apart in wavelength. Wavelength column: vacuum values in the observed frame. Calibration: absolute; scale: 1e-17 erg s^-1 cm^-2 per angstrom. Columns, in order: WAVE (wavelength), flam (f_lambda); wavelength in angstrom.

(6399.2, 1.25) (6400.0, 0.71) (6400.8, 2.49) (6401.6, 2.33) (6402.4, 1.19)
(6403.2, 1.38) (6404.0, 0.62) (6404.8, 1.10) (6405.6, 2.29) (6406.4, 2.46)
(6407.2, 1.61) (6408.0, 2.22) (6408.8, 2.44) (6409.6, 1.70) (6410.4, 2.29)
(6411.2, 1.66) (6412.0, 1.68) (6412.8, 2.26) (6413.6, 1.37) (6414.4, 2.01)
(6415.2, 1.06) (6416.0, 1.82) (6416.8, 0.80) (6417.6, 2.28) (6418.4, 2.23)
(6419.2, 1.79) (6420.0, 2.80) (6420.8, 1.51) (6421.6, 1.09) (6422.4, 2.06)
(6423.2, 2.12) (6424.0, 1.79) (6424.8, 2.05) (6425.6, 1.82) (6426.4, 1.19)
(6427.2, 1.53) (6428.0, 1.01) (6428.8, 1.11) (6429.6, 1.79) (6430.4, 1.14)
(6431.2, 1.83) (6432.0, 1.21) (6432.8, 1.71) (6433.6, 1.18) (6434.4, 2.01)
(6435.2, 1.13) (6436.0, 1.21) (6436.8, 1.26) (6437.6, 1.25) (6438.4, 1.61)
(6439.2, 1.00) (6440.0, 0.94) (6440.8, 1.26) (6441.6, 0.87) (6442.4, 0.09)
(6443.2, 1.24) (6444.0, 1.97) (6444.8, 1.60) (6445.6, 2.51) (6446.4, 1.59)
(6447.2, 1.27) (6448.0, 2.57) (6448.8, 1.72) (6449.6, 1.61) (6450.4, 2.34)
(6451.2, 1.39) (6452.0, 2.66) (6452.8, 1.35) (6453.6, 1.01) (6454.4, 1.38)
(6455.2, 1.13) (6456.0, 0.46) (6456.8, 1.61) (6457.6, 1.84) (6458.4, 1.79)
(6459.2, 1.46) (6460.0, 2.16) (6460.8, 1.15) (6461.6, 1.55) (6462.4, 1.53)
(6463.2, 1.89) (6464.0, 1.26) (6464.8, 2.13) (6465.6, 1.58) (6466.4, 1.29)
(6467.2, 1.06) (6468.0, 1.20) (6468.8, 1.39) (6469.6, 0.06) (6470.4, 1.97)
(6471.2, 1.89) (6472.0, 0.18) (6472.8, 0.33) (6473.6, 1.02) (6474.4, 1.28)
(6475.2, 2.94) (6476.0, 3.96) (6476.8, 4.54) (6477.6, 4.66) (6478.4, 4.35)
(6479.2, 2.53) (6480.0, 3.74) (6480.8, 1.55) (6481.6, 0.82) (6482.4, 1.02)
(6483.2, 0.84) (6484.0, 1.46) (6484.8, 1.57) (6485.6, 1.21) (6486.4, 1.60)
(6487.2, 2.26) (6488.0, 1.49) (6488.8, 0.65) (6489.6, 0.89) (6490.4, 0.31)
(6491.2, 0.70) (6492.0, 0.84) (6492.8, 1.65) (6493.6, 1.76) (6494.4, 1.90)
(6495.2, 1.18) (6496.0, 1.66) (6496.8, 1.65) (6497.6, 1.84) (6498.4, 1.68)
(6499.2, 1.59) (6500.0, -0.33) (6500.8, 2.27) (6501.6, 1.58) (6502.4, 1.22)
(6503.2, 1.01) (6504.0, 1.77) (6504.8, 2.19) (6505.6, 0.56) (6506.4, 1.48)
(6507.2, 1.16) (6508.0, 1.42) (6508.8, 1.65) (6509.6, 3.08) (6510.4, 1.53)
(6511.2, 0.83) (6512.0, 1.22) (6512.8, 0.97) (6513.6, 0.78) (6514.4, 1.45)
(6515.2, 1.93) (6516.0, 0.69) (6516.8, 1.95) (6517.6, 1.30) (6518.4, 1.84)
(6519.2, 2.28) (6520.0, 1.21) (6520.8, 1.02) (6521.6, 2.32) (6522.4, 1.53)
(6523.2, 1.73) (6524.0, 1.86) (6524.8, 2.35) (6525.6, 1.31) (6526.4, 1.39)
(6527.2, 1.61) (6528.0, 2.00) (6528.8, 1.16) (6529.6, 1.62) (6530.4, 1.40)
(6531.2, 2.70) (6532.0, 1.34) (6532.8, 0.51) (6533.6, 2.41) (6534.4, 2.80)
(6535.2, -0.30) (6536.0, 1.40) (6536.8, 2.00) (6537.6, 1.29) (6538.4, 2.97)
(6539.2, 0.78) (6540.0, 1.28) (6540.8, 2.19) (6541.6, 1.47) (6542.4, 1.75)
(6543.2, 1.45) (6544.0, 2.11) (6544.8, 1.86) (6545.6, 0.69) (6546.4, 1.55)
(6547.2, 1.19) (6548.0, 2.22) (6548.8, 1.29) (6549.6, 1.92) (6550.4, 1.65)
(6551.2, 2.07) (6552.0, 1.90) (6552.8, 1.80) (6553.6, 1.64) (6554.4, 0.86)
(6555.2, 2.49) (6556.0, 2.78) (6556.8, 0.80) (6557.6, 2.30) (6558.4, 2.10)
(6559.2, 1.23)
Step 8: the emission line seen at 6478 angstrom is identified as H-beta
